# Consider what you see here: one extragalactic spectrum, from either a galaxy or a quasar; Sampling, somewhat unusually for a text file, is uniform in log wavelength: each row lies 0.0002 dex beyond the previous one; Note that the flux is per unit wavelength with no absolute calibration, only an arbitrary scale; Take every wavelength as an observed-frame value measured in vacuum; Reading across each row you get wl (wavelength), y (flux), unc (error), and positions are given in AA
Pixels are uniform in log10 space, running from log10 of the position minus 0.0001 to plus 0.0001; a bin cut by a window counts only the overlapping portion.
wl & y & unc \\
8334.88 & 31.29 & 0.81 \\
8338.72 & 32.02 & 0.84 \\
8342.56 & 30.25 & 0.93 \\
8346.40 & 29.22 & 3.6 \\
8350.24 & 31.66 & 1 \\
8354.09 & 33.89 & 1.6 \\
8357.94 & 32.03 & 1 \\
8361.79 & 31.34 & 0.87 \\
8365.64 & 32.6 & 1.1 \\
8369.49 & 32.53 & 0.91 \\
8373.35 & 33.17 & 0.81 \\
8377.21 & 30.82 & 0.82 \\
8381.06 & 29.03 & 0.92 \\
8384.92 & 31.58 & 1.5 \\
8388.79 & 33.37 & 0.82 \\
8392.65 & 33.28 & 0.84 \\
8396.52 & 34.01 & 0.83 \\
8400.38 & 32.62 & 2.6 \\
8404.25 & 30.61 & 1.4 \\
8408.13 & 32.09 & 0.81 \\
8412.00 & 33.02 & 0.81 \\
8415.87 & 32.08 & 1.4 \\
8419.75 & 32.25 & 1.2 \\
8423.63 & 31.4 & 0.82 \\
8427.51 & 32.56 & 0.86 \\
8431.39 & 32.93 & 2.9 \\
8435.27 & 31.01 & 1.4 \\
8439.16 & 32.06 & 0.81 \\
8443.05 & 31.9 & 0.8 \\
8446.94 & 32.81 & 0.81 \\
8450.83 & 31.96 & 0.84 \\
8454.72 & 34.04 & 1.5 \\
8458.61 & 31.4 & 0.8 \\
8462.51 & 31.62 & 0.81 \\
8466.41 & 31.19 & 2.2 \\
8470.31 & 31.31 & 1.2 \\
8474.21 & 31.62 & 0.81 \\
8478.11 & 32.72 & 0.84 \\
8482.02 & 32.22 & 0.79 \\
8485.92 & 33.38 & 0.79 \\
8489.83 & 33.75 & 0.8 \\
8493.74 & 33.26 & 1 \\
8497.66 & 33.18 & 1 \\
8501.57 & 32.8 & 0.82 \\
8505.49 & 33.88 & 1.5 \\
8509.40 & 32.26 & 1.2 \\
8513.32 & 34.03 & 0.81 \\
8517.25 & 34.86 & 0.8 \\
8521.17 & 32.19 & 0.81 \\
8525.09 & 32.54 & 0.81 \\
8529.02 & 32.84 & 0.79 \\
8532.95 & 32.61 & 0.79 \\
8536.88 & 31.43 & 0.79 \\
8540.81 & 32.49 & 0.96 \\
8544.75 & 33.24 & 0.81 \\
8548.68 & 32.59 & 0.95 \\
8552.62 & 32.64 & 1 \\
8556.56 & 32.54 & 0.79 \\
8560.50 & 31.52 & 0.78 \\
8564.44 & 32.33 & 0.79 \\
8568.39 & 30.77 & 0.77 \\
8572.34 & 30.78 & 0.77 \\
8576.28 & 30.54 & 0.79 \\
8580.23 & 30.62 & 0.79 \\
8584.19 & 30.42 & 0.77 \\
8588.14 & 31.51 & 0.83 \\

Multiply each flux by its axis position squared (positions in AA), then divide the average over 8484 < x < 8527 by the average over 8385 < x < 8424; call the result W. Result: 1.0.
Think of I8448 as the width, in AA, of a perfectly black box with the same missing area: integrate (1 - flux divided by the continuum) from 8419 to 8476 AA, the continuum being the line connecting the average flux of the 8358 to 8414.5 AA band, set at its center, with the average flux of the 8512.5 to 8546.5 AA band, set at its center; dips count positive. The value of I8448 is 0.8 AA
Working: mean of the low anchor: 32.1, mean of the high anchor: 32.9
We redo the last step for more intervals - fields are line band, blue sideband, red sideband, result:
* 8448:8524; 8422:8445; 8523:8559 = -1.1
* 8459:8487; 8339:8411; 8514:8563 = 0.4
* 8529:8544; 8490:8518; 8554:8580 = 0.0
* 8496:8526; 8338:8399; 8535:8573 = -1.1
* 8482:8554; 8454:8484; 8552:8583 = -3.0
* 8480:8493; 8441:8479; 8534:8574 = -0.4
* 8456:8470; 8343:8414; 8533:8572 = 0.2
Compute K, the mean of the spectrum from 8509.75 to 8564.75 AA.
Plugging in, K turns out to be 32.7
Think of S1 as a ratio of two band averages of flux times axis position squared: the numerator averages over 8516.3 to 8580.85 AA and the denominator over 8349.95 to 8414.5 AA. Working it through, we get 1.0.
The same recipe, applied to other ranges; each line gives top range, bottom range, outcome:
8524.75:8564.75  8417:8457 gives 1.03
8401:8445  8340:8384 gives 1.03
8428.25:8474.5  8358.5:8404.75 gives 1.01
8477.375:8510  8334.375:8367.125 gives 1.08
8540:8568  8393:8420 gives 1.03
